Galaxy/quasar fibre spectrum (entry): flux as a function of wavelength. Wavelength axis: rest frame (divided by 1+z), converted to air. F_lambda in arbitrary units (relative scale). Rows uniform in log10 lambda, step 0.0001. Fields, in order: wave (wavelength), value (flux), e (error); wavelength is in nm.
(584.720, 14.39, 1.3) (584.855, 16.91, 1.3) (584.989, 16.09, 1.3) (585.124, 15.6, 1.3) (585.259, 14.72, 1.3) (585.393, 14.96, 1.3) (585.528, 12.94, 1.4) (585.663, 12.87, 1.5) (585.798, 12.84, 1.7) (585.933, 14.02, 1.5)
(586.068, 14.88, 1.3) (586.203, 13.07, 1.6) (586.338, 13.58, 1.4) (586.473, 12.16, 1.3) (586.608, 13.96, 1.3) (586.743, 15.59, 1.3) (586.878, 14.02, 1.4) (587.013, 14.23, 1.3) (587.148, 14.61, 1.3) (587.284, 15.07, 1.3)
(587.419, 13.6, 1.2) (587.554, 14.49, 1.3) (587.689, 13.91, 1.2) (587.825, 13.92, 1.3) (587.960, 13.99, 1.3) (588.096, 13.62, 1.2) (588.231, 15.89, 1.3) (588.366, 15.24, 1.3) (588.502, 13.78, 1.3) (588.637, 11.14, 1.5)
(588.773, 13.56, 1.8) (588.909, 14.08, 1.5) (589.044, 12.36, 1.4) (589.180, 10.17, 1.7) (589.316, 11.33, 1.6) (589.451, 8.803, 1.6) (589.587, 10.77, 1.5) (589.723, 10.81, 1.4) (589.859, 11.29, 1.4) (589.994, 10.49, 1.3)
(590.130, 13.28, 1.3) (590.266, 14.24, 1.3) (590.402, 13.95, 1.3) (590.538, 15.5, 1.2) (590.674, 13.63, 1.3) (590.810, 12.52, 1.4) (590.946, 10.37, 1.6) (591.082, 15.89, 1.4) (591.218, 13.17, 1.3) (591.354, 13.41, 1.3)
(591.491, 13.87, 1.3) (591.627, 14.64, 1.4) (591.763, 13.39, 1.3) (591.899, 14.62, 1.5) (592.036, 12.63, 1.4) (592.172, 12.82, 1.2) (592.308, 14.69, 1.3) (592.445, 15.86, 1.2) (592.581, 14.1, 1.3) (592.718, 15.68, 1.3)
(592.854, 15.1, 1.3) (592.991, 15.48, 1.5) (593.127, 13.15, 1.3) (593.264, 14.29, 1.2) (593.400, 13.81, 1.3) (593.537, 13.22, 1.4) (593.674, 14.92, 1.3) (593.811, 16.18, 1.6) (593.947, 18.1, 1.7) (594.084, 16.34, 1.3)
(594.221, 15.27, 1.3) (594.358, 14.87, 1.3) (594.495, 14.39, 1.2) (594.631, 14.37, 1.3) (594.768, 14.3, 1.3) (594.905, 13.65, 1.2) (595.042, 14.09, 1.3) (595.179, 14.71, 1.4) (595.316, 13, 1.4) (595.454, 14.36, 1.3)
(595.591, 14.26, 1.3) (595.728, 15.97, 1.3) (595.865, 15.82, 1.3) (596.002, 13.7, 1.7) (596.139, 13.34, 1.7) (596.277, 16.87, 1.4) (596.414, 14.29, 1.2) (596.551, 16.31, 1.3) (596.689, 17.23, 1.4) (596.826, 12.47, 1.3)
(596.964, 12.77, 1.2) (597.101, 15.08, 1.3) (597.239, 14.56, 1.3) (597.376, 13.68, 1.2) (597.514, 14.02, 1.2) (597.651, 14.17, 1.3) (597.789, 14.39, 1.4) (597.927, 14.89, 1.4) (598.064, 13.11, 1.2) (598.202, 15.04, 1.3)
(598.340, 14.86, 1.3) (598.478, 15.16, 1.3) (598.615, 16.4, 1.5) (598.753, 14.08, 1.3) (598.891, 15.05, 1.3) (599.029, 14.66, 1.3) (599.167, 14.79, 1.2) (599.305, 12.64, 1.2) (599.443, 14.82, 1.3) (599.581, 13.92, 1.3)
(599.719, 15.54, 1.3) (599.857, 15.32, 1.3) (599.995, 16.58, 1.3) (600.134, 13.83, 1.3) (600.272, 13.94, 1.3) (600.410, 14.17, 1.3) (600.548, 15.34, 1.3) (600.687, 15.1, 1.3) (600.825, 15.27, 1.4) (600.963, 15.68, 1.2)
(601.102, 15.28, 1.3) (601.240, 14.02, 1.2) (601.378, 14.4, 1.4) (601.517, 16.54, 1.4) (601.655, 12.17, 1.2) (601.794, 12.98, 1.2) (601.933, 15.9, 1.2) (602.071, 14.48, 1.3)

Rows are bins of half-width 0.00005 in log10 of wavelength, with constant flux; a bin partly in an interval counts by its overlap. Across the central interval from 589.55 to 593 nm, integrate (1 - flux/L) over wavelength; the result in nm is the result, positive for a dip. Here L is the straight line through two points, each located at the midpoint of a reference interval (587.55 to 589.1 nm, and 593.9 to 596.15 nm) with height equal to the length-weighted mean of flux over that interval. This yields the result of 0.17 nm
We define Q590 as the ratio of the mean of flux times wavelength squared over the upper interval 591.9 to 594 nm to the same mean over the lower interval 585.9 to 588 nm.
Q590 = 1.1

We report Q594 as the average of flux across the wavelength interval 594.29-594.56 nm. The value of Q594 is 14.6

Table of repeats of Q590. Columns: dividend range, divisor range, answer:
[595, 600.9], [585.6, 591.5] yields 1.14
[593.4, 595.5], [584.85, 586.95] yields 1.07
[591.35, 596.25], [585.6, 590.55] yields 1.12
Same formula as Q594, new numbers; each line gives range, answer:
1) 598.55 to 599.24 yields 15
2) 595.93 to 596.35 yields 14.6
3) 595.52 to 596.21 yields 14.6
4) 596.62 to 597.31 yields 14.4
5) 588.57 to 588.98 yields 12.9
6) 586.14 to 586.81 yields 13.7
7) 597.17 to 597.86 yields 14.2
